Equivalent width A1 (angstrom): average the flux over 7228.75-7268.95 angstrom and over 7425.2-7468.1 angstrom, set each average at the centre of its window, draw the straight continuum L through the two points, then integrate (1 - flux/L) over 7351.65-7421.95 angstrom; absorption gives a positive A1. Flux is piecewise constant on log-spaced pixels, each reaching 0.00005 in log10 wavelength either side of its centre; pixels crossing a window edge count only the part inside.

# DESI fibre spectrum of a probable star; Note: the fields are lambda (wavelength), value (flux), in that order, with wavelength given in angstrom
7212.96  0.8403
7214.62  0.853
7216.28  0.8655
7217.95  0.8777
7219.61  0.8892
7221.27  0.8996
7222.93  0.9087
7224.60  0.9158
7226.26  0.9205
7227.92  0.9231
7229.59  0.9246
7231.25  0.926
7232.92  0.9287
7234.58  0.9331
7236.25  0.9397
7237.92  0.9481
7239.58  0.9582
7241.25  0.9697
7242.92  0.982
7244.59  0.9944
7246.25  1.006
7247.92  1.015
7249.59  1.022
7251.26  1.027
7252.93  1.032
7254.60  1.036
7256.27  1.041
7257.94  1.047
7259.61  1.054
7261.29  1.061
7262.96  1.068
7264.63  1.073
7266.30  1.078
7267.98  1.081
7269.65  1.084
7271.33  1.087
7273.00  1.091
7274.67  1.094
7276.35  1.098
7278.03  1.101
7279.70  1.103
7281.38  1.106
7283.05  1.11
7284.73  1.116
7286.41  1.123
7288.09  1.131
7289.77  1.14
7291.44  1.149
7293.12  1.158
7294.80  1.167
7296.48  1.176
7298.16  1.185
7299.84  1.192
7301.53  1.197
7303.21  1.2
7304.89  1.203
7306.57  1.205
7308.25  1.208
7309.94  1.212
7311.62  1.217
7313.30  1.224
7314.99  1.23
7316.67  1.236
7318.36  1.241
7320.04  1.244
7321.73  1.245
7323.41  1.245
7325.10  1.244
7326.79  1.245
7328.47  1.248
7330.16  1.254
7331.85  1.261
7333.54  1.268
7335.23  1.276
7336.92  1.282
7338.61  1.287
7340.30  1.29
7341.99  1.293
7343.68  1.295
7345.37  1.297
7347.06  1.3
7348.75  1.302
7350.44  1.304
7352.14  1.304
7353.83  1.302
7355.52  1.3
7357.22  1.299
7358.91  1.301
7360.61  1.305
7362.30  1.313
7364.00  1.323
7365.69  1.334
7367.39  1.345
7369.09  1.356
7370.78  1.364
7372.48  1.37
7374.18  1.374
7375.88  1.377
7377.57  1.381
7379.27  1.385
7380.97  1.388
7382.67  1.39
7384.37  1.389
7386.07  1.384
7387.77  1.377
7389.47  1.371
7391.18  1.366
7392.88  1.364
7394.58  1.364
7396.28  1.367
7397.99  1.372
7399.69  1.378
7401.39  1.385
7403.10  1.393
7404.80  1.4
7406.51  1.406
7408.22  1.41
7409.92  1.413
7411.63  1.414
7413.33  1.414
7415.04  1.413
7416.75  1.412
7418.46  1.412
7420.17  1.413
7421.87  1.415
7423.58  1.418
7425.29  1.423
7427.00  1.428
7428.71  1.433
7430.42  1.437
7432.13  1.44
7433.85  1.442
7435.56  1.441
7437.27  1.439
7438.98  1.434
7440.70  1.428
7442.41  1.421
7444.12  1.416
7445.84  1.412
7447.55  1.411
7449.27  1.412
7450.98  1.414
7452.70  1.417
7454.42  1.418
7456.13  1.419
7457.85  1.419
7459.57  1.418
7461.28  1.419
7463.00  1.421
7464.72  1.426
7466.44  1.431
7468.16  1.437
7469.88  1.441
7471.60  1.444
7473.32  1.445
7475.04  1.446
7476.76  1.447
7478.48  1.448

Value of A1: -3.9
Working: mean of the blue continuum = 1.01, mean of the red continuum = 1.42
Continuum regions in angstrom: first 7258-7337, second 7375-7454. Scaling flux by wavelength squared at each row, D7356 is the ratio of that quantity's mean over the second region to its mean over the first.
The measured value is 1.24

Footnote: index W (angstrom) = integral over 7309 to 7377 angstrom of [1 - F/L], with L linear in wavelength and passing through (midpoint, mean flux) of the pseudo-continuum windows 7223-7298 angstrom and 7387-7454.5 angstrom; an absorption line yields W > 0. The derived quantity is -3.1 angstrom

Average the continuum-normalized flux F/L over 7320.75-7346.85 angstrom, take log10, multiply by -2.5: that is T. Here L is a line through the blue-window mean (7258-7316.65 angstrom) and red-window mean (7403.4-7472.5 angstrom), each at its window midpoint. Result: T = -0.04 mag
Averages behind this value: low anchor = 1.14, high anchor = 1.42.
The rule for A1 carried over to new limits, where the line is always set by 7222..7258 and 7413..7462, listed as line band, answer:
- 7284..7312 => -1.8 angstrom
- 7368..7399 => -1.8 angstrom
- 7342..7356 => -0.9 angstrom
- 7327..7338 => -0.8 angstrom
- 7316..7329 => -0.9 angstrom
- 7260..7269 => -0.4 angstrom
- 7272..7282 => -0.4 angstrom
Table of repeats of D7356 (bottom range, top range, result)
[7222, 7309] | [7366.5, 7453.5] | 1.37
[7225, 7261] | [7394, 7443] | 1.51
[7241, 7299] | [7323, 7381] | 1.24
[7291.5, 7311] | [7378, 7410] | 1.19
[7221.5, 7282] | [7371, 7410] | 1.41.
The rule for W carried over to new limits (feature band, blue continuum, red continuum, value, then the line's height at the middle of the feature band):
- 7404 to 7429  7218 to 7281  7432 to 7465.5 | -1.1 angstrom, 1.36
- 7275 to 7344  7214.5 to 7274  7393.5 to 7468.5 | -4.0 angstrom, 1.14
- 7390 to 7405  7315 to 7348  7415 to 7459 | -0.1 angstrom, 1.36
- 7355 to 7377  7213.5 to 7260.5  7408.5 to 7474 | -1.5 angstrom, 1.25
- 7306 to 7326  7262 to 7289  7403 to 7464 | -0.9 angstrom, 1.18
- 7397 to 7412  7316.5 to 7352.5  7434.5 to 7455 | -0.3 angstrom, 1.37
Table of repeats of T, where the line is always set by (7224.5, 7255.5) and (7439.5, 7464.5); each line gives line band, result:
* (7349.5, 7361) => -0.08 mag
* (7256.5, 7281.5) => -0.05 mag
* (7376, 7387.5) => -0.10 mag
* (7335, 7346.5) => -0.09 mag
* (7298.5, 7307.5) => -0.09 mag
